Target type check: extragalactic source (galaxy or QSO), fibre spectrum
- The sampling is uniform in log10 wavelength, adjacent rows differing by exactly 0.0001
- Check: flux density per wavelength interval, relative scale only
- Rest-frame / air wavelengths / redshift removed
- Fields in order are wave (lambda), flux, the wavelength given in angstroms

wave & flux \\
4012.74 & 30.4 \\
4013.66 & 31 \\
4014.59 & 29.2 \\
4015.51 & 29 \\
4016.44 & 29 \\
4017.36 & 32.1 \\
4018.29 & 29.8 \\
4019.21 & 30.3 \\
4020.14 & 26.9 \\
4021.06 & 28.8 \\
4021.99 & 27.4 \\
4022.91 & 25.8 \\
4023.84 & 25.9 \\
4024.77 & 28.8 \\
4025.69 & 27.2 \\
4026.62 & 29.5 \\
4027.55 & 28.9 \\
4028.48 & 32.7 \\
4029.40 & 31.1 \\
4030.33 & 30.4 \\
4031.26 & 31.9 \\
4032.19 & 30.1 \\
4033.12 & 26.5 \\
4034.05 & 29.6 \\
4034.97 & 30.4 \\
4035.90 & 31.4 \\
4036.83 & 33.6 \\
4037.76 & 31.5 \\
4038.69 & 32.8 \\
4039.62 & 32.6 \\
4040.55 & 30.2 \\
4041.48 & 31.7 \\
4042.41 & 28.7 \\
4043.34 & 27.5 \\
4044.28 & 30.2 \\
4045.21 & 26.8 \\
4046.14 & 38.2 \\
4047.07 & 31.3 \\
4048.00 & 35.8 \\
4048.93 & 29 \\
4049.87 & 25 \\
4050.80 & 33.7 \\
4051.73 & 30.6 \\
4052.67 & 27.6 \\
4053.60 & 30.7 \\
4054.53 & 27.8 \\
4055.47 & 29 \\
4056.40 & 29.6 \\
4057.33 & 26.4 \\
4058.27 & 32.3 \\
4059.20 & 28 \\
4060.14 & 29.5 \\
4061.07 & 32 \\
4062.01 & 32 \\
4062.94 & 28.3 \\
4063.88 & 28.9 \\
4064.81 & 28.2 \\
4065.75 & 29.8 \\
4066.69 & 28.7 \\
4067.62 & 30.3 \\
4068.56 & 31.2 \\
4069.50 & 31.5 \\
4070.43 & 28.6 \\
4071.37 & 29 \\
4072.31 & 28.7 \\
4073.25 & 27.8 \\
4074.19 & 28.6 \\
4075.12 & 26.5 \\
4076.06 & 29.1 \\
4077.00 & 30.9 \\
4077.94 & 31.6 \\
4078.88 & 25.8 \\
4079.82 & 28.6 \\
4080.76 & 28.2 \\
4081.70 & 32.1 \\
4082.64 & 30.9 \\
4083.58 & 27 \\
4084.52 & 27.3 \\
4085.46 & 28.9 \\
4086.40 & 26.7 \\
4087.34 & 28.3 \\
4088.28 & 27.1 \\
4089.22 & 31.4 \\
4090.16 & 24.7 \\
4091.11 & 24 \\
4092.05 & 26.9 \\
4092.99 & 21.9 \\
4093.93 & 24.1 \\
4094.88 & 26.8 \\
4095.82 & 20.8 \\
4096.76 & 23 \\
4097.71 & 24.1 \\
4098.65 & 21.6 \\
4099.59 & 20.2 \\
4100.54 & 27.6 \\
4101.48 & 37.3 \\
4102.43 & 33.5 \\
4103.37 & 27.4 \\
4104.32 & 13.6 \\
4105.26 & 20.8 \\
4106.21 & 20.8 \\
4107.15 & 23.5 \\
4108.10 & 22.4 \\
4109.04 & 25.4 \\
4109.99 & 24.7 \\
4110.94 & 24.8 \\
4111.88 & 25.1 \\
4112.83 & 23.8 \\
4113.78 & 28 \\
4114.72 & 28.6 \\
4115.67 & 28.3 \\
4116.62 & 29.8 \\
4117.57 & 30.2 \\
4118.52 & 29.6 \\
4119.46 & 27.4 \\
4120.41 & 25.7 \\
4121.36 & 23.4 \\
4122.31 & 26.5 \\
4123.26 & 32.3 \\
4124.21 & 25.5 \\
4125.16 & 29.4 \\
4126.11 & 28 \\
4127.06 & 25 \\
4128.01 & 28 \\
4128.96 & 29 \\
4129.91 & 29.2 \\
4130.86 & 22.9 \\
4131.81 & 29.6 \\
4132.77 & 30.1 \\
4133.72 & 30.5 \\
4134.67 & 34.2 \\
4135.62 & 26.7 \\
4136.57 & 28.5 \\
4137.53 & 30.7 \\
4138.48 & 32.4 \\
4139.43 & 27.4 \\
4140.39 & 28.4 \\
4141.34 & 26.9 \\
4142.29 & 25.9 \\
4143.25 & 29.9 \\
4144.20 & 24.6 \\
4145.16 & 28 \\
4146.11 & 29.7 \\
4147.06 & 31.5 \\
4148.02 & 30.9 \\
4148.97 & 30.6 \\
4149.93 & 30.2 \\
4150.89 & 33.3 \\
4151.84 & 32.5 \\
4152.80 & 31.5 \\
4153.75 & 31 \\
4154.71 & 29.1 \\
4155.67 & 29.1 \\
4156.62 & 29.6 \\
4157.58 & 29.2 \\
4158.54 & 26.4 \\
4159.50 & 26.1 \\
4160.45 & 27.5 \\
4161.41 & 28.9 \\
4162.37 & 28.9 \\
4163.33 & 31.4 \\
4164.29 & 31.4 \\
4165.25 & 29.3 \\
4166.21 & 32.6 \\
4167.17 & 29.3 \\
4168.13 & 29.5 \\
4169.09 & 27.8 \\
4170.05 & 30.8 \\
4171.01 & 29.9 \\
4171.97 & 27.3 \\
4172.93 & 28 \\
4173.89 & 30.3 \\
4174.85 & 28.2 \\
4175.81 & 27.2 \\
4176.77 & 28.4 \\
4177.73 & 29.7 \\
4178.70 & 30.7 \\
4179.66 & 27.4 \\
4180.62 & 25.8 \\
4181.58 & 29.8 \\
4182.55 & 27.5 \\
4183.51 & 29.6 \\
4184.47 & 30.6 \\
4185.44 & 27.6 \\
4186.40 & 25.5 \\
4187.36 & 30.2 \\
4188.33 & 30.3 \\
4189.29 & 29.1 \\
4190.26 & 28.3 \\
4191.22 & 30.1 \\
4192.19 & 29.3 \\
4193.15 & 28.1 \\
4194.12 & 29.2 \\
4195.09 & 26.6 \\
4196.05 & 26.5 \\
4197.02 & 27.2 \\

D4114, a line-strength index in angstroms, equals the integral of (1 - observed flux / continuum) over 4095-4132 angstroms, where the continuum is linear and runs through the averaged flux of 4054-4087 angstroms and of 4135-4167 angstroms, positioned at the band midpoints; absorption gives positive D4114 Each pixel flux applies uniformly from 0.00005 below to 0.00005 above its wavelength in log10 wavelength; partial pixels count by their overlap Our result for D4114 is 4.1 angstroms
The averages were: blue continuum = 29.1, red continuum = 29.4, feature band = 26.1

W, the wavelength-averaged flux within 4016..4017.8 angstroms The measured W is 30.6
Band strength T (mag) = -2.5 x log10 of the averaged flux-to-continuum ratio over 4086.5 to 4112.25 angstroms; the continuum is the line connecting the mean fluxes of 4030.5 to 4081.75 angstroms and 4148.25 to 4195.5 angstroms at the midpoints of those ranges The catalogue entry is 0.19 mag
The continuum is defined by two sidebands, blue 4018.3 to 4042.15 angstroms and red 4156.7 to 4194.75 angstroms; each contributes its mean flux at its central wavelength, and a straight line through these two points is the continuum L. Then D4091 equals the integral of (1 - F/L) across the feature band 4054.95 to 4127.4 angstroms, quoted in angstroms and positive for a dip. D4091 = 5.19 angstroms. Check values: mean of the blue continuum 29.8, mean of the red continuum 28.9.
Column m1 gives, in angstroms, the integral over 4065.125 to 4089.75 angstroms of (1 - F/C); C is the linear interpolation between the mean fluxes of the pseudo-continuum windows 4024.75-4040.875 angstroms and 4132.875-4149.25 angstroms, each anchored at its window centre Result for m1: 0.8 angstroms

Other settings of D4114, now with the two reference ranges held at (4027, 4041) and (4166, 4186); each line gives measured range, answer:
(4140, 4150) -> 0.2 angstroms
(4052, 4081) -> 1.2 angstroms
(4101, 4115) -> 2.2 angstroms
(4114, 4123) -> 0.6 angstroms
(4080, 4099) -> 2.4 angstroms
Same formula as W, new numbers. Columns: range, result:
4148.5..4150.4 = 30.3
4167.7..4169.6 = 28.7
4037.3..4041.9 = 31.8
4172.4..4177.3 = 28.5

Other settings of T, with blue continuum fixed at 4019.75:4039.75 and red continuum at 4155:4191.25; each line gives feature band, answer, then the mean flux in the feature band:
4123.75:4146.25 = 0.03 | 28.3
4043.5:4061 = -0.02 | 30.1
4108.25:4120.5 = 0.09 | 27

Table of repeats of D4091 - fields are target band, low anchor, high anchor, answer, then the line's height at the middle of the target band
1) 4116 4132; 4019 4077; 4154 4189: 0.8 angstroms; 29.2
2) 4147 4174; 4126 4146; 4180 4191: -1.2 angstroms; 28.5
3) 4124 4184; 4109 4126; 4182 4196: -2.4 angstroms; 27.9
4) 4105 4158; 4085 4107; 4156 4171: -1.3 angstroms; 27.4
